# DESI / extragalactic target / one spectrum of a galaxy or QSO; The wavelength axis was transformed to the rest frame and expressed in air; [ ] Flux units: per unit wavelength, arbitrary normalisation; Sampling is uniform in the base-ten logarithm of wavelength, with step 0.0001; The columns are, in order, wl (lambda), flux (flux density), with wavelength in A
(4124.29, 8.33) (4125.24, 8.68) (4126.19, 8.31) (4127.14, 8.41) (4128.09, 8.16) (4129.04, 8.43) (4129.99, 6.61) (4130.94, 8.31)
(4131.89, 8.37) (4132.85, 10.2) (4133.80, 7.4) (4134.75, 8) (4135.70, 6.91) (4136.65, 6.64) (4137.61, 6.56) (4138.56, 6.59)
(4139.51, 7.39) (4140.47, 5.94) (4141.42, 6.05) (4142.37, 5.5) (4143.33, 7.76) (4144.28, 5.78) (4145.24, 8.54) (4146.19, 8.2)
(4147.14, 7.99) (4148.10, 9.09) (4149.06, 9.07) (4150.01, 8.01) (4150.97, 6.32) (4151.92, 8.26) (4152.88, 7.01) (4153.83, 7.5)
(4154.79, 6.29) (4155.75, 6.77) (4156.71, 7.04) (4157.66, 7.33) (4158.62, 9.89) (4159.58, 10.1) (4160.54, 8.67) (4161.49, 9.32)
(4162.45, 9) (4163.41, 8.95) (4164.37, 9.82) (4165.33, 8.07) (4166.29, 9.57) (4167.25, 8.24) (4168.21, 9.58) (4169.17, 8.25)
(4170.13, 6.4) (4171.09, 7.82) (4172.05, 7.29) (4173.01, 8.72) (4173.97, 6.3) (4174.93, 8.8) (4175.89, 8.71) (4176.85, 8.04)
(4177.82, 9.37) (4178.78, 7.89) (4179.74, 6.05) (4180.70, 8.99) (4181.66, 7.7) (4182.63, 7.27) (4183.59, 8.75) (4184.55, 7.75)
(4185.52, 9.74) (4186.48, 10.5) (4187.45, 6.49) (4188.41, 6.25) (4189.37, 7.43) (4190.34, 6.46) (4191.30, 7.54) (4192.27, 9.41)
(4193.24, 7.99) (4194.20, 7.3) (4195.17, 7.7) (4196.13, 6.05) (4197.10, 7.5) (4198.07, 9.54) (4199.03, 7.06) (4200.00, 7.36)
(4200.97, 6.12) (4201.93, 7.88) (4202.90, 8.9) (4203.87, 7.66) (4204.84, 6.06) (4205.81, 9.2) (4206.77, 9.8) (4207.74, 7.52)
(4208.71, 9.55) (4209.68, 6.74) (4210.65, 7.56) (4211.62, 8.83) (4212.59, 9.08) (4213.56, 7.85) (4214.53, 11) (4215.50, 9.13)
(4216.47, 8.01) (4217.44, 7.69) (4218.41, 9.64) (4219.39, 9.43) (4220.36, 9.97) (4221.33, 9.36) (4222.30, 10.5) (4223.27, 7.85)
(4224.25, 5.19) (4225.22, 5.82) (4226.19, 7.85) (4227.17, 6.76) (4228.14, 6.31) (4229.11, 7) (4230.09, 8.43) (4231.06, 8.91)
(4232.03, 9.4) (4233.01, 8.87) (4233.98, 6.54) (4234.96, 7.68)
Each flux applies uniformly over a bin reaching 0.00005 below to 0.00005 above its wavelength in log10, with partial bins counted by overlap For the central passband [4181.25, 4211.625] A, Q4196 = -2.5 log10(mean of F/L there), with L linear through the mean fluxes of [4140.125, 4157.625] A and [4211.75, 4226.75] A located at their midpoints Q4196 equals 0.04 mag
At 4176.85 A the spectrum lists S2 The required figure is 8.04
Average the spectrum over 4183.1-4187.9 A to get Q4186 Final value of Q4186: 8.65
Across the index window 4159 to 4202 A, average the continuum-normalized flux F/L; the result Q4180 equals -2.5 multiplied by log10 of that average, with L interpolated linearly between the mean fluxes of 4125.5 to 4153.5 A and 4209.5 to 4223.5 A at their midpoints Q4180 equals 0.02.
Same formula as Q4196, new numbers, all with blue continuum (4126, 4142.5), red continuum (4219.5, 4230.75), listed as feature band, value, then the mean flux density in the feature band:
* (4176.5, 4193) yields -0.04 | 7.97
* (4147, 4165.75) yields -0.09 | 8.23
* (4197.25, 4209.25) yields -0.04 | 8.03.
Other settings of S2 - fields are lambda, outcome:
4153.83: 7.5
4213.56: 7.85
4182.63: 7.27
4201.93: 7.88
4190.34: 6.46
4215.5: 9.13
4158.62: 9.89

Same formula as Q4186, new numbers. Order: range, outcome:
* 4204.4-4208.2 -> 8.19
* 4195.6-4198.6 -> 7.7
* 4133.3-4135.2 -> 7.74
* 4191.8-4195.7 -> 8.07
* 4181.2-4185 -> 7.87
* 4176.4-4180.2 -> 7.84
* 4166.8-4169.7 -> 8.65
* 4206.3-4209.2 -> 8.94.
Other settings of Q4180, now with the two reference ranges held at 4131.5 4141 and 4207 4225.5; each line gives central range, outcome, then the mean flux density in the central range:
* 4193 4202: 0.113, 7.42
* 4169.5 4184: 0.010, 7.88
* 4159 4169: -0.173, 9.11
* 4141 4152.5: -0.003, 7.55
